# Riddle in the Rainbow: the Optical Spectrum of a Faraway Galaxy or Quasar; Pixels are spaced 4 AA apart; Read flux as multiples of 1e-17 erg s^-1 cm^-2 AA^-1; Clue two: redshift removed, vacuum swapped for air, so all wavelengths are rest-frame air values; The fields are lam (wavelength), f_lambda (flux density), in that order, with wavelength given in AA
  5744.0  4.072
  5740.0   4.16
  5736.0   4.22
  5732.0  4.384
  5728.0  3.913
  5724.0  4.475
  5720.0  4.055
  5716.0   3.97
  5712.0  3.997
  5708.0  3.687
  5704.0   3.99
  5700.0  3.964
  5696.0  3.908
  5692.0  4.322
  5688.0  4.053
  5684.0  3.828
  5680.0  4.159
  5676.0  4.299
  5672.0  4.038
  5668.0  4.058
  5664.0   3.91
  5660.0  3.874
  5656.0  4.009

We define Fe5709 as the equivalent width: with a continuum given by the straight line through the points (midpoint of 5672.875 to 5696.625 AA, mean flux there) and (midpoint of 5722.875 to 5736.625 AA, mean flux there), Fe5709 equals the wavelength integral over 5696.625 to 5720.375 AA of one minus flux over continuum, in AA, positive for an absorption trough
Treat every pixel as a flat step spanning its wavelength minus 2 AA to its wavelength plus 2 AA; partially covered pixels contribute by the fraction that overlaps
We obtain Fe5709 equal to 1.4 AA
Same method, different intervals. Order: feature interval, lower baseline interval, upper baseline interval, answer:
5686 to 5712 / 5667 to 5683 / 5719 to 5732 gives 1.0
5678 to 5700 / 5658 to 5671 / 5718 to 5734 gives 0.0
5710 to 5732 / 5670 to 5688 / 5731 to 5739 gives 0.6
